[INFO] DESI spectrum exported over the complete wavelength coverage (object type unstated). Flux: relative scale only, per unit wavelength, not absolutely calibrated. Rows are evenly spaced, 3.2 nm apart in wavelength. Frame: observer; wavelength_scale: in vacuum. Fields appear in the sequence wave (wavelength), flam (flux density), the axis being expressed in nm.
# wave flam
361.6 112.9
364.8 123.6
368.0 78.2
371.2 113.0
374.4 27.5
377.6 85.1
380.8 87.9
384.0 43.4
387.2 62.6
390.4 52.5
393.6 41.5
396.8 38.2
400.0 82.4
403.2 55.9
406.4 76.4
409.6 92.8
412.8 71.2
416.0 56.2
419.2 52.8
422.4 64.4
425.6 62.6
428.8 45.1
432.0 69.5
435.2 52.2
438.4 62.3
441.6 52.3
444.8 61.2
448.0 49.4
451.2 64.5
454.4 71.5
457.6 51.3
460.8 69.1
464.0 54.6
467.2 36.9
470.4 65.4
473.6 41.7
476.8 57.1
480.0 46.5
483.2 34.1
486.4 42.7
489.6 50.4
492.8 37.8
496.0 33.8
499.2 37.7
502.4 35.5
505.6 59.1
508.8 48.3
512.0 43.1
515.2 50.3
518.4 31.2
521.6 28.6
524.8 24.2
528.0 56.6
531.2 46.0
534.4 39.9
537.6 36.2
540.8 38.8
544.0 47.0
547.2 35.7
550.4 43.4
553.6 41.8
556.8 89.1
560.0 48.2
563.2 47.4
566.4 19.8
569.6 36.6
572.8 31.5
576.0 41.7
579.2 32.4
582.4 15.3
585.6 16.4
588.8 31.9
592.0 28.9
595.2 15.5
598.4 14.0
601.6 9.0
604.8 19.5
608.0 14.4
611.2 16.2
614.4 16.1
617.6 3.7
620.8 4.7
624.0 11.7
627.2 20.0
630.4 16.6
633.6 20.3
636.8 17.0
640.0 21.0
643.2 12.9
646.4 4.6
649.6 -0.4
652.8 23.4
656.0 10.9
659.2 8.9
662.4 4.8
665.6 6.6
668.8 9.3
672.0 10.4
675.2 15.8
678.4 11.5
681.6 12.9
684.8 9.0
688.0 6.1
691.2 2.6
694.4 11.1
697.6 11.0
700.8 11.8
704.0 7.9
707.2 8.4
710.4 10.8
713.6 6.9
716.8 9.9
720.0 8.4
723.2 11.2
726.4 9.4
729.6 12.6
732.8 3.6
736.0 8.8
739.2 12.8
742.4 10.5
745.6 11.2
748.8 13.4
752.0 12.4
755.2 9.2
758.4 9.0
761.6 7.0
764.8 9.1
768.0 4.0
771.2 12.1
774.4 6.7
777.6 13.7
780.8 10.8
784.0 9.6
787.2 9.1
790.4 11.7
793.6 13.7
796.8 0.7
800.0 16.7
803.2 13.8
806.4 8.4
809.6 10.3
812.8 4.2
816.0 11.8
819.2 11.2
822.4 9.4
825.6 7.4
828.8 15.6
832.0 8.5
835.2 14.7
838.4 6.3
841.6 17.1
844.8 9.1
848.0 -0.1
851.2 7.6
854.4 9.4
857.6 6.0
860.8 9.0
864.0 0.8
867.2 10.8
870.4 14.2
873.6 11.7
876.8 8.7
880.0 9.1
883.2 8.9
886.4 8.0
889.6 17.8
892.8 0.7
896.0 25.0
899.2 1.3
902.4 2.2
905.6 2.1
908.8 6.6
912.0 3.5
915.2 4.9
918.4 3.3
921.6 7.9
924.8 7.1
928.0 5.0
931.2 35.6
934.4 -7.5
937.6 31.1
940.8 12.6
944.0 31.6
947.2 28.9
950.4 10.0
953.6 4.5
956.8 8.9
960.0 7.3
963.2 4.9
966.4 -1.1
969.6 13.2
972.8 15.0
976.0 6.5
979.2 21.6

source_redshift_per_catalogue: 0.56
